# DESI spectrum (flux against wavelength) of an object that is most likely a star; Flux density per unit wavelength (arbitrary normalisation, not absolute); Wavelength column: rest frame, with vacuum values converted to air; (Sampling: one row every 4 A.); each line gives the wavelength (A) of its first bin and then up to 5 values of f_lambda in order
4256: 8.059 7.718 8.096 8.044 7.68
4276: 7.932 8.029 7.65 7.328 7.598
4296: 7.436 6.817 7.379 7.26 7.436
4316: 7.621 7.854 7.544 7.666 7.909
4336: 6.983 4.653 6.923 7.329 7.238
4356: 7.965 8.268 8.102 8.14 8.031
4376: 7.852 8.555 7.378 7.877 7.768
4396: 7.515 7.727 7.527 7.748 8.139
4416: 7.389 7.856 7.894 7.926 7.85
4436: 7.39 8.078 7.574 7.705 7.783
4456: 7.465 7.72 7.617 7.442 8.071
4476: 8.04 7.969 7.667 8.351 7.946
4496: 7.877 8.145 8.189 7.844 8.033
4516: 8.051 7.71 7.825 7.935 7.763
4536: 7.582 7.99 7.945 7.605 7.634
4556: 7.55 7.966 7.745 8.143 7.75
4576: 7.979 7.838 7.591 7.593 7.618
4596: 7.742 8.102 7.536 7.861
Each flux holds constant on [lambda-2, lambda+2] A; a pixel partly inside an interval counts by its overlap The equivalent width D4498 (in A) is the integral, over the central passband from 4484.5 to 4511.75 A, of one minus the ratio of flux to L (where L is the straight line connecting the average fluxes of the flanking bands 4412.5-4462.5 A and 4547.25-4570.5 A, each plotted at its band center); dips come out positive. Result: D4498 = -1.0 A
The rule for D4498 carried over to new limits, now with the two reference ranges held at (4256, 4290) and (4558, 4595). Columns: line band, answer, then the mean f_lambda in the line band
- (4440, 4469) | 0.6 A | 7.65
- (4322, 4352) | 3.1 A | 7.02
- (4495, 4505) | -0.3 A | 8.08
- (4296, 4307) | 0.9 A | 7.17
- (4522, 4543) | -0.1 A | 7.82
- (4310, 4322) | 0.3 A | 7.64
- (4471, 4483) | -0.3 A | 7.99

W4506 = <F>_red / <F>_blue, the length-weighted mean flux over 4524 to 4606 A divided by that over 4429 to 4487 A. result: 1.00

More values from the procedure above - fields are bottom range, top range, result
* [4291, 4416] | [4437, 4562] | 1.04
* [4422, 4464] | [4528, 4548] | 1.01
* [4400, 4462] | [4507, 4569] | 1.01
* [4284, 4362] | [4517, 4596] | 1.06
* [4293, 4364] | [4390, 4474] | 1.05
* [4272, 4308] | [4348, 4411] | 1.04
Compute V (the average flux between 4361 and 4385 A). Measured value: 8.05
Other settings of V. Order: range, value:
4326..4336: 7.63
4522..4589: 7.79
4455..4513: 7.9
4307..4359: 7.28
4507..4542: 7.86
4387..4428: 7.75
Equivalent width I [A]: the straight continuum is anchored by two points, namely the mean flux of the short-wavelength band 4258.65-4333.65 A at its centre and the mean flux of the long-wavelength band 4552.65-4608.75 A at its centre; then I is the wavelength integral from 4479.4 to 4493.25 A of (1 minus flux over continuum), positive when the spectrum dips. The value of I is -0.46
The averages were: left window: 7.63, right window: 7.78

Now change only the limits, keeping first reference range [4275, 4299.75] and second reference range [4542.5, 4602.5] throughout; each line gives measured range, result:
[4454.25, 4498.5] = -0.7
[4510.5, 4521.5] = -0.3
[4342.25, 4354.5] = 0.7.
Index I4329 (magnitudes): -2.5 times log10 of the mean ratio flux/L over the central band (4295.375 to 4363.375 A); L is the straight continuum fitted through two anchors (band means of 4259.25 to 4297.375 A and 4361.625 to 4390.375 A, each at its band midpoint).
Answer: 0.08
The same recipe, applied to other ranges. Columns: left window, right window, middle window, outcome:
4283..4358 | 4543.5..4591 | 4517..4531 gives -0.021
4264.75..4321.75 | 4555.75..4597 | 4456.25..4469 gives 0.017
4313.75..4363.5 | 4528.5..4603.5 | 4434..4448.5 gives -0.020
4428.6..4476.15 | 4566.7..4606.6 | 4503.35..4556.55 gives -0.010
